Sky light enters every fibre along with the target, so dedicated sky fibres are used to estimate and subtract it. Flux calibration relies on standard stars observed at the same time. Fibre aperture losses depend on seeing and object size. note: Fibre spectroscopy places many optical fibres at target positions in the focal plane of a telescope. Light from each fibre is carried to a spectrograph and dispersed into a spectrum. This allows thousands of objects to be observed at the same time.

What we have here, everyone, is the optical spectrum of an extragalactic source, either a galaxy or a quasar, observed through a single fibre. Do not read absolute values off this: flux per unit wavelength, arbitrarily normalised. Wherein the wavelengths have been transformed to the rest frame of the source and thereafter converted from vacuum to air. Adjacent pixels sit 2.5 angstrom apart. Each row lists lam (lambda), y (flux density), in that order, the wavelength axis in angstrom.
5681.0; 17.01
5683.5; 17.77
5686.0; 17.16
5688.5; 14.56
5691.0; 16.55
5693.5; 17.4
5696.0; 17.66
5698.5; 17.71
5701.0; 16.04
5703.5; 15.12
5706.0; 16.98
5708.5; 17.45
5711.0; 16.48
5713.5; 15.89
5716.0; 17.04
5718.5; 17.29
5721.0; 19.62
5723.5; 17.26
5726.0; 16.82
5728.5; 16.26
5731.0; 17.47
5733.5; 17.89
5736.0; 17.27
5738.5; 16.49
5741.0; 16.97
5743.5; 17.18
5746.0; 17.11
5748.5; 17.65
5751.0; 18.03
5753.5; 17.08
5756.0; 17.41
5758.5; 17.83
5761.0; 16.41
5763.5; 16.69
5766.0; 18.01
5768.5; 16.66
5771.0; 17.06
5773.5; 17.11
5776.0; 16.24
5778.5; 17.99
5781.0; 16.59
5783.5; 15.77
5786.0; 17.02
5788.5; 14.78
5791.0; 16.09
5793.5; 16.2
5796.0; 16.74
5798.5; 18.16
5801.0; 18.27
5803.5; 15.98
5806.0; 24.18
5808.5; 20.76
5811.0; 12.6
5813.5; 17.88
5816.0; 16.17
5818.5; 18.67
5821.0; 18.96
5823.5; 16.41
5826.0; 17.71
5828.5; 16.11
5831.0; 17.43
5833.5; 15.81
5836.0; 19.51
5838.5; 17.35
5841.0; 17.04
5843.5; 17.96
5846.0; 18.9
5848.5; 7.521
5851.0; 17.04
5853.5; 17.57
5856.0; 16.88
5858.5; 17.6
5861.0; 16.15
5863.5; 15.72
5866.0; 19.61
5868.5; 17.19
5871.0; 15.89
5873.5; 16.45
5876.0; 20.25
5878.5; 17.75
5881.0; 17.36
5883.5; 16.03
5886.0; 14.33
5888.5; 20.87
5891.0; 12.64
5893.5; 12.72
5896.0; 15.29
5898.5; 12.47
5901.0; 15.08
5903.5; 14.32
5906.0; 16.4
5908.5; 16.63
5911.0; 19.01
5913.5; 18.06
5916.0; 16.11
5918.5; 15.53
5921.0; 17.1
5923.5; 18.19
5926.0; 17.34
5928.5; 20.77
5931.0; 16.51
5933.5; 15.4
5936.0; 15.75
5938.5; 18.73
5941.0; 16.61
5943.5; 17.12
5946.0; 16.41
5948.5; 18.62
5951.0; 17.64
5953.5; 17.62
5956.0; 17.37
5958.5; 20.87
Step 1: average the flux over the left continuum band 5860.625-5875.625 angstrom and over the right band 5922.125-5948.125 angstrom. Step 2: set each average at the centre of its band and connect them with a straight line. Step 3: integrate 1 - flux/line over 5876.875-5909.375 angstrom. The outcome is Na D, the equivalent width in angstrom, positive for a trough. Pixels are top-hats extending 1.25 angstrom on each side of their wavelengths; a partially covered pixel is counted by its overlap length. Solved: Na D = 3.0 angstrom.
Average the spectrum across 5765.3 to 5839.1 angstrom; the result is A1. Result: 17.3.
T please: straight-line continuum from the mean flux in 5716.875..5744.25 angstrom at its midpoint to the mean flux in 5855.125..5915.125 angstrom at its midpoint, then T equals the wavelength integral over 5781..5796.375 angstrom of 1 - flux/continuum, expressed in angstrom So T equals 0.8 angstrom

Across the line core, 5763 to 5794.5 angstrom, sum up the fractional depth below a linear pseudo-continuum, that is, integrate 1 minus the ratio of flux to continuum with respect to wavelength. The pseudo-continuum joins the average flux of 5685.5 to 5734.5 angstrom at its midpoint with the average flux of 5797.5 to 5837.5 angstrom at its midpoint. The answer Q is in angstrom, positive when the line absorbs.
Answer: 1.5 angstrom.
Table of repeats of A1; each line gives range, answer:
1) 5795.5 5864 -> 17.2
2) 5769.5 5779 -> 17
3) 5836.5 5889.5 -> 16.9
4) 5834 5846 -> 17.9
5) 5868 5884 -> 17.3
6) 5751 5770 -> 17.2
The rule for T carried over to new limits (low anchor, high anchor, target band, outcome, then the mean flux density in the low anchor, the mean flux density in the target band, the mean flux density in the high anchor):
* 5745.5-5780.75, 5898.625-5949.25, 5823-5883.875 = 0.3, 17.2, 16.9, 16.9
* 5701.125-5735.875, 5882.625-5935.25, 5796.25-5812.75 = -1.5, 17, 18.2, 16.2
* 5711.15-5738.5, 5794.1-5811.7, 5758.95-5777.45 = 0.9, 17.2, 16.9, 18.2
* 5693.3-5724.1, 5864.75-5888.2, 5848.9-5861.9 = 0.7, 17.1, 16.4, 17.4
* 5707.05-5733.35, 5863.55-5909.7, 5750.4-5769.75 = -0.3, 17.2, 17.2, 16.2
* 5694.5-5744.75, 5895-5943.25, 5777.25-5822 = -1.3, 17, 17.4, 16.6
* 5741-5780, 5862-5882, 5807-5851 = 1.2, 17.2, 16.9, 17.5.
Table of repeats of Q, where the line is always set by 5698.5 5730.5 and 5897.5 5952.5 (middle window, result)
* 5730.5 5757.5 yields -0.7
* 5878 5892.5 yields 0.4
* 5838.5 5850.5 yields 0.8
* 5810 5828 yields -0.1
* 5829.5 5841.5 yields -0.4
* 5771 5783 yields 0.0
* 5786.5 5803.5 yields 0.2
